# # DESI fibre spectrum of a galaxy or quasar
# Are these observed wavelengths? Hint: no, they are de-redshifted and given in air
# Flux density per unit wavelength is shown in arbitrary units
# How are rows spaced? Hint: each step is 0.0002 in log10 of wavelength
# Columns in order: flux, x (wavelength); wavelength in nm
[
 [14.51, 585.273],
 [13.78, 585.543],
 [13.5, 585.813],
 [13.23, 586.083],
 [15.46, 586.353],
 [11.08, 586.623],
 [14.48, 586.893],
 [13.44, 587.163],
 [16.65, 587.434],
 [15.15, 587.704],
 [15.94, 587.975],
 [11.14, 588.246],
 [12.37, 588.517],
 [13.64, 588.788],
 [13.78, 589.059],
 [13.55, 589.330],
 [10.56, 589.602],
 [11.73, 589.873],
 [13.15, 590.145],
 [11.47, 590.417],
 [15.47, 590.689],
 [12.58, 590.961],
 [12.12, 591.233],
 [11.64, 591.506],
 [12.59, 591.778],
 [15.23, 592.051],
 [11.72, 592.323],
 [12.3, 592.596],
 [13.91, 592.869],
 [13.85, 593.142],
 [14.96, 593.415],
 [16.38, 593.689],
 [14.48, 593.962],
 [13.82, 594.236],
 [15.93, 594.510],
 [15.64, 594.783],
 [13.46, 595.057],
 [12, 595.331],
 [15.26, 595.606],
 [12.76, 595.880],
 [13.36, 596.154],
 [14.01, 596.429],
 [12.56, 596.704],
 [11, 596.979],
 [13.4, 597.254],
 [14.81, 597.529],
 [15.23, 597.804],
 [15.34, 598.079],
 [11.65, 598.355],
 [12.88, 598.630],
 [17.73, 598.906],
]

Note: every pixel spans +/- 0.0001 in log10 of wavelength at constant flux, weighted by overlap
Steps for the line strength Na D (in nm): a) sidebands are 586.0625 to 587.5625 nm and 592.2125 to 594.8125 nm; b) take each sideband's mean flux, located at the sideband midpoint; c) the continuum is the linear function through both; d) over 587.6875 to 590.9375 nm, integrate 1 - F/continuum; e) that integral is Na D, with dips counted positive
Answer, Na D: 0.25 nm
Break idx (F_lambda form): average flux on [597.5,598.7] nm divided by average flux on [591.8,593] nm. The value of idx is 1.06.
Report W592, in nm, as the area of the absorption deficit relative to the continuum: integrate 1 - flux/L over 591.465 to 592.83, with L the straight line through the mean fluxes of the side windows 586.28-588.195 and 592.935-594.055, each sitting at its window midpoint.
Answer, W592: 0.18 nm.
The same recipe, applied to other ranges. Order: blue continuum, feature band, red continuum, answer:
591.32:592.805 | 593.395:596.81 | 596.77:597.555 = -0.38 nm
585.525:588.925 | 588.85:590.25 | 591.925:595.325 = 0.14 nm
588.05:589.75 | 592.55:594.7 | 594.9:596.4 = -0.22 nm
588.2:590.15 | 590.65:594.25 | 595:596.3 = -0.18 nm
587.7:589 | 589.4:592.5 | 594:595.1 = 0.32 nm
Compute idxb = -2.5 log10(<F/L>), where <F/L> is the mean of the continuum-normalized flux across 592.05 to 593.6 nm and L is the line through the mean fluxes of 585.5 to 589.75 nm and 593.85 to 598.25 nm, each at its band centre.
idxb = 0.015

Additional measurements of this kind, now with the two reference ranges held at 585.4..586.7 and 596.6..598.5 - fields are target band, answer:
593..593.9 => -0.12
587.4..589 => -0.04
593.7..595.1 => -0.11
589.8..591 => 0.04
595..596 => 0.01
